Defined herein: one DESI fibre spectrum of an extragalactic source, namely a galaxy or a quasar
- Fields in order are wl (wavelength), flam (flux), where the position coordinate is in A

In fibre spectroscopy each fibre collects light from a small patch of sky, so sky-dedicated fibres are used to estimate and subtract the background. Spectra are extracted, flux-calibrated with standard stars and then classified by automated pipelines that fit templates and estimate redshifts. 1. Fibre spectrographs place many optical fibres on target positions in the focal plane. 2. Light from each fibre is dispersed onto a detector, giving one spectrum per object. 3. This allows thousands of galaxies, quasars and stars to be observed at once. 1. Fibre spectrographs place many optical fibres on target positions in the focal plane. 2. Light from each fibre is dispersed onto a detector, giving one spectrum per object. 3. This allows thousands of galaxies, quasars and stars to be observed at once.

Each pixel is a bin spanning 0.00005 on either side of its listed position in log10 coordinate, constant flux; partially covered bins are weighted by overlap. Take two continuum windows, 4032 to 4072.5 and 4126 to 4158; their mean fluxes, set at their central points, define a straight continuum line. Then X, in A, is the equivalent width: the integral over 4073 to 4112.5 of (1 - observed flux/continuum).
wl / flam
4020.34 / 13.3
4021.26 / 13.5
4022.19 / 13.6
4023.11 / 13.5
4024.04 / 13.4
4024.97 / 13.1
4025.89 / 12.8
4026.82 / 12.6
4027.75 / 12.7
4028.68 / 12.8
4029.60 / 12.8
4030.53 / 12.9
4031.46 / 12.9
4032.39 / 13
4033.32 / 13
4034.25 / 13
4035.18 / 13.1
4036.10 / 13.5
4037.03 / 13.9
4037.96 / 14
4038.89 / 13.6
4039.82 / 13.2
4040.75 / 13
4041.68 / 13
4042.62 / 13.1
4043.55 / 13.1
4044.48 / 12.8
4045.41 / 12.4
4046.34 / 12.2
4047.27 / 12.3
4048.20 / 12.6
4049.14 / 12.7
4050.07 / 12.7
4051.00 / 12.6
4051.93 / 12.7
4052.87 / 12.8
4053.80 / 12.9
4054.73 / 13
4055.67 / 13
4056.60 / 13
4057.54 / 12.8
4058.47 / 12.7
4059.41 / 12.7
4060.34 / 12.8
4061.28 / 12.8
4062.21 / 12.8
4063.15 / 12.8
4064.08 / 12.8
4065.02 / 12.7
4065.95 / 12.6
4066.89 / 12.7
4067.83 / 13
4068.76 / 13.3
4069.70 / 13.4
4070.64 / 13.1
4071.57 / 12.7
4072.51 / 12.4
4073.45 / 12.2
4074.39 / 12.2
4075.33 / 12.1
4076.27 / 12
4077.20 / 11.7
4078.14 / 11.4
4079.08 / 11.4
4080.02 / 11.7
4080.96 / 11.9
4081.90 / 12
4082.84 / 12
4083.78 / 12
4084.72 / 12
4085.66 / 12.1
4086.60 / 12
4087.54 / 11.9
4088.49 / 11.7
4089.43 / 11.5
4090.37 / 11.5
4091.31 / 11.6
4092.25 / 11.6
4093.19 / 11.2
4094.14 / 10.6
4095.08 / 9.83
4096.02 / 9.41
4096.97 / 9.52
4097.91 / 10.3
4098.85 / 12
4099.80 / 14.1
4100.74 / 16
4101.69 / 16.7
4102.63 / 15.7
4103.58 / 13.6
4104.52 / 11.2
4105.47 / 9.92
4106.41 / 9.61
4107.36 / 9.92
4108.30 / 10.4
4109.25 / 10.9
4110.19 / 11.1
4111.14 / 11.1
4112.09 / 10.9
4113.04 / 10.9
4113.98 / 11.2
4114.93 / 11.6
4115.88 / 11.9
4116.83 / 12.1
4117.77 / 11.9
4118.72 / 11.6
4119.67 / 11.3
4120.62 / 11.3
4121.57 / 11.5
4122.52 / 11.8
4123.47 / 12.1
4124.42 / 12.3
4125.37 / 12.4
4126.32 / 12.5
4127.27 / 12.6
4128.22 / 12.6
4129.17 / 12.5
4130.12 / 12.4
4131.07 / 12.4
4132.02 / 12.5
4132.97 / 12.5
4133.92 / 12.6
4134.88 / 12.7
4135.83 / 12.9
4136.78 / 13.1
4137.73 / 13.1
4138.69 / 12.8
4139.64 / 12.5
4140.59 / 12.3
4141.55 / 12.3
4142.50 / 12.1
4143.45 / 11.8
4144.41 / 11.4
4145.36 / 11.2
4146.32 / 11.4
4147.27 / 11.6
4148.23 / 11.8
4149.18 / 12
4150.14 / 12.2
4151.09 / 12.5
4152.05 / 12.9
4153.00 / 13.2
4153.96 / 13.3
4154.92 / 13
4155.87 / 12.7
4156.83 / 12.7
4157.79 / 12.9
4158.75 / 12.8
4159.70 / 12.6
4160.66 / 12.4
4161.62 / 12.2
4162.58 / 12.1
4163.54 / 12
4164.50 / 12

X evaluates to 3.0 A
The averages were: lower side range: 12.9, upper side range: 12.4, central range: 11.7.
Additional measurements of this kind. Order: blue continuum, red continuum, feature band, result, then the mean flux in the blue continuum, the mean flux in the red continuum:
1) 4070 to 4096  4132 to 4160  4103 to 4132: 1.3 A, 11.8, 12.4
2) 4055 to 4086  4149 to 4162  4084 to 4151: 3.6 A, 12.5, 12.7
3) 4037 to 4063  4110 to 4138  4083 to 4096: 1.0 A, 12.9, 12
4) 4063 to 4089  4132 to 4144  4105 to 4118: 1.6 A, 12.3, 12.5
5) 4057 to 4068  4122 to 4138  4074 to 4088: 0.9 A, 12.8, 12.5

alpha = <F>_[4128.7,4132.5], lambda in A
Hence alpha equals 12.5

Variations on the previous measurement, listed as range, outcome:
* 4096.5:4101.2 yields 12.4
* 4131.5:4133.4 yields 12.5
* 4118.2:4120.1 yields 11.4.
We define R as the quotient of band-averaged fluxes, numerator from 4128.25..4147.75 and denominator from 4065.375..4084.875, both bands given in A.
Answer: 1.0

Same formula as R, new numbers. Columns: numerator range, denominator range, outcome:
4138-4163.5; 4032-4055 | 0.95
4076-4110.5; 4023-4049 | 0.90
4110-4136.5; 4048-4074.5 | 0.94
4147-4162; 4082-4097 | 1.11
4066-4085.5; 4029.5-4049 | 0.94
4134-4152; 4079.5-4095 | 1.05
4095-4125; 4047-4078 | 0.92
